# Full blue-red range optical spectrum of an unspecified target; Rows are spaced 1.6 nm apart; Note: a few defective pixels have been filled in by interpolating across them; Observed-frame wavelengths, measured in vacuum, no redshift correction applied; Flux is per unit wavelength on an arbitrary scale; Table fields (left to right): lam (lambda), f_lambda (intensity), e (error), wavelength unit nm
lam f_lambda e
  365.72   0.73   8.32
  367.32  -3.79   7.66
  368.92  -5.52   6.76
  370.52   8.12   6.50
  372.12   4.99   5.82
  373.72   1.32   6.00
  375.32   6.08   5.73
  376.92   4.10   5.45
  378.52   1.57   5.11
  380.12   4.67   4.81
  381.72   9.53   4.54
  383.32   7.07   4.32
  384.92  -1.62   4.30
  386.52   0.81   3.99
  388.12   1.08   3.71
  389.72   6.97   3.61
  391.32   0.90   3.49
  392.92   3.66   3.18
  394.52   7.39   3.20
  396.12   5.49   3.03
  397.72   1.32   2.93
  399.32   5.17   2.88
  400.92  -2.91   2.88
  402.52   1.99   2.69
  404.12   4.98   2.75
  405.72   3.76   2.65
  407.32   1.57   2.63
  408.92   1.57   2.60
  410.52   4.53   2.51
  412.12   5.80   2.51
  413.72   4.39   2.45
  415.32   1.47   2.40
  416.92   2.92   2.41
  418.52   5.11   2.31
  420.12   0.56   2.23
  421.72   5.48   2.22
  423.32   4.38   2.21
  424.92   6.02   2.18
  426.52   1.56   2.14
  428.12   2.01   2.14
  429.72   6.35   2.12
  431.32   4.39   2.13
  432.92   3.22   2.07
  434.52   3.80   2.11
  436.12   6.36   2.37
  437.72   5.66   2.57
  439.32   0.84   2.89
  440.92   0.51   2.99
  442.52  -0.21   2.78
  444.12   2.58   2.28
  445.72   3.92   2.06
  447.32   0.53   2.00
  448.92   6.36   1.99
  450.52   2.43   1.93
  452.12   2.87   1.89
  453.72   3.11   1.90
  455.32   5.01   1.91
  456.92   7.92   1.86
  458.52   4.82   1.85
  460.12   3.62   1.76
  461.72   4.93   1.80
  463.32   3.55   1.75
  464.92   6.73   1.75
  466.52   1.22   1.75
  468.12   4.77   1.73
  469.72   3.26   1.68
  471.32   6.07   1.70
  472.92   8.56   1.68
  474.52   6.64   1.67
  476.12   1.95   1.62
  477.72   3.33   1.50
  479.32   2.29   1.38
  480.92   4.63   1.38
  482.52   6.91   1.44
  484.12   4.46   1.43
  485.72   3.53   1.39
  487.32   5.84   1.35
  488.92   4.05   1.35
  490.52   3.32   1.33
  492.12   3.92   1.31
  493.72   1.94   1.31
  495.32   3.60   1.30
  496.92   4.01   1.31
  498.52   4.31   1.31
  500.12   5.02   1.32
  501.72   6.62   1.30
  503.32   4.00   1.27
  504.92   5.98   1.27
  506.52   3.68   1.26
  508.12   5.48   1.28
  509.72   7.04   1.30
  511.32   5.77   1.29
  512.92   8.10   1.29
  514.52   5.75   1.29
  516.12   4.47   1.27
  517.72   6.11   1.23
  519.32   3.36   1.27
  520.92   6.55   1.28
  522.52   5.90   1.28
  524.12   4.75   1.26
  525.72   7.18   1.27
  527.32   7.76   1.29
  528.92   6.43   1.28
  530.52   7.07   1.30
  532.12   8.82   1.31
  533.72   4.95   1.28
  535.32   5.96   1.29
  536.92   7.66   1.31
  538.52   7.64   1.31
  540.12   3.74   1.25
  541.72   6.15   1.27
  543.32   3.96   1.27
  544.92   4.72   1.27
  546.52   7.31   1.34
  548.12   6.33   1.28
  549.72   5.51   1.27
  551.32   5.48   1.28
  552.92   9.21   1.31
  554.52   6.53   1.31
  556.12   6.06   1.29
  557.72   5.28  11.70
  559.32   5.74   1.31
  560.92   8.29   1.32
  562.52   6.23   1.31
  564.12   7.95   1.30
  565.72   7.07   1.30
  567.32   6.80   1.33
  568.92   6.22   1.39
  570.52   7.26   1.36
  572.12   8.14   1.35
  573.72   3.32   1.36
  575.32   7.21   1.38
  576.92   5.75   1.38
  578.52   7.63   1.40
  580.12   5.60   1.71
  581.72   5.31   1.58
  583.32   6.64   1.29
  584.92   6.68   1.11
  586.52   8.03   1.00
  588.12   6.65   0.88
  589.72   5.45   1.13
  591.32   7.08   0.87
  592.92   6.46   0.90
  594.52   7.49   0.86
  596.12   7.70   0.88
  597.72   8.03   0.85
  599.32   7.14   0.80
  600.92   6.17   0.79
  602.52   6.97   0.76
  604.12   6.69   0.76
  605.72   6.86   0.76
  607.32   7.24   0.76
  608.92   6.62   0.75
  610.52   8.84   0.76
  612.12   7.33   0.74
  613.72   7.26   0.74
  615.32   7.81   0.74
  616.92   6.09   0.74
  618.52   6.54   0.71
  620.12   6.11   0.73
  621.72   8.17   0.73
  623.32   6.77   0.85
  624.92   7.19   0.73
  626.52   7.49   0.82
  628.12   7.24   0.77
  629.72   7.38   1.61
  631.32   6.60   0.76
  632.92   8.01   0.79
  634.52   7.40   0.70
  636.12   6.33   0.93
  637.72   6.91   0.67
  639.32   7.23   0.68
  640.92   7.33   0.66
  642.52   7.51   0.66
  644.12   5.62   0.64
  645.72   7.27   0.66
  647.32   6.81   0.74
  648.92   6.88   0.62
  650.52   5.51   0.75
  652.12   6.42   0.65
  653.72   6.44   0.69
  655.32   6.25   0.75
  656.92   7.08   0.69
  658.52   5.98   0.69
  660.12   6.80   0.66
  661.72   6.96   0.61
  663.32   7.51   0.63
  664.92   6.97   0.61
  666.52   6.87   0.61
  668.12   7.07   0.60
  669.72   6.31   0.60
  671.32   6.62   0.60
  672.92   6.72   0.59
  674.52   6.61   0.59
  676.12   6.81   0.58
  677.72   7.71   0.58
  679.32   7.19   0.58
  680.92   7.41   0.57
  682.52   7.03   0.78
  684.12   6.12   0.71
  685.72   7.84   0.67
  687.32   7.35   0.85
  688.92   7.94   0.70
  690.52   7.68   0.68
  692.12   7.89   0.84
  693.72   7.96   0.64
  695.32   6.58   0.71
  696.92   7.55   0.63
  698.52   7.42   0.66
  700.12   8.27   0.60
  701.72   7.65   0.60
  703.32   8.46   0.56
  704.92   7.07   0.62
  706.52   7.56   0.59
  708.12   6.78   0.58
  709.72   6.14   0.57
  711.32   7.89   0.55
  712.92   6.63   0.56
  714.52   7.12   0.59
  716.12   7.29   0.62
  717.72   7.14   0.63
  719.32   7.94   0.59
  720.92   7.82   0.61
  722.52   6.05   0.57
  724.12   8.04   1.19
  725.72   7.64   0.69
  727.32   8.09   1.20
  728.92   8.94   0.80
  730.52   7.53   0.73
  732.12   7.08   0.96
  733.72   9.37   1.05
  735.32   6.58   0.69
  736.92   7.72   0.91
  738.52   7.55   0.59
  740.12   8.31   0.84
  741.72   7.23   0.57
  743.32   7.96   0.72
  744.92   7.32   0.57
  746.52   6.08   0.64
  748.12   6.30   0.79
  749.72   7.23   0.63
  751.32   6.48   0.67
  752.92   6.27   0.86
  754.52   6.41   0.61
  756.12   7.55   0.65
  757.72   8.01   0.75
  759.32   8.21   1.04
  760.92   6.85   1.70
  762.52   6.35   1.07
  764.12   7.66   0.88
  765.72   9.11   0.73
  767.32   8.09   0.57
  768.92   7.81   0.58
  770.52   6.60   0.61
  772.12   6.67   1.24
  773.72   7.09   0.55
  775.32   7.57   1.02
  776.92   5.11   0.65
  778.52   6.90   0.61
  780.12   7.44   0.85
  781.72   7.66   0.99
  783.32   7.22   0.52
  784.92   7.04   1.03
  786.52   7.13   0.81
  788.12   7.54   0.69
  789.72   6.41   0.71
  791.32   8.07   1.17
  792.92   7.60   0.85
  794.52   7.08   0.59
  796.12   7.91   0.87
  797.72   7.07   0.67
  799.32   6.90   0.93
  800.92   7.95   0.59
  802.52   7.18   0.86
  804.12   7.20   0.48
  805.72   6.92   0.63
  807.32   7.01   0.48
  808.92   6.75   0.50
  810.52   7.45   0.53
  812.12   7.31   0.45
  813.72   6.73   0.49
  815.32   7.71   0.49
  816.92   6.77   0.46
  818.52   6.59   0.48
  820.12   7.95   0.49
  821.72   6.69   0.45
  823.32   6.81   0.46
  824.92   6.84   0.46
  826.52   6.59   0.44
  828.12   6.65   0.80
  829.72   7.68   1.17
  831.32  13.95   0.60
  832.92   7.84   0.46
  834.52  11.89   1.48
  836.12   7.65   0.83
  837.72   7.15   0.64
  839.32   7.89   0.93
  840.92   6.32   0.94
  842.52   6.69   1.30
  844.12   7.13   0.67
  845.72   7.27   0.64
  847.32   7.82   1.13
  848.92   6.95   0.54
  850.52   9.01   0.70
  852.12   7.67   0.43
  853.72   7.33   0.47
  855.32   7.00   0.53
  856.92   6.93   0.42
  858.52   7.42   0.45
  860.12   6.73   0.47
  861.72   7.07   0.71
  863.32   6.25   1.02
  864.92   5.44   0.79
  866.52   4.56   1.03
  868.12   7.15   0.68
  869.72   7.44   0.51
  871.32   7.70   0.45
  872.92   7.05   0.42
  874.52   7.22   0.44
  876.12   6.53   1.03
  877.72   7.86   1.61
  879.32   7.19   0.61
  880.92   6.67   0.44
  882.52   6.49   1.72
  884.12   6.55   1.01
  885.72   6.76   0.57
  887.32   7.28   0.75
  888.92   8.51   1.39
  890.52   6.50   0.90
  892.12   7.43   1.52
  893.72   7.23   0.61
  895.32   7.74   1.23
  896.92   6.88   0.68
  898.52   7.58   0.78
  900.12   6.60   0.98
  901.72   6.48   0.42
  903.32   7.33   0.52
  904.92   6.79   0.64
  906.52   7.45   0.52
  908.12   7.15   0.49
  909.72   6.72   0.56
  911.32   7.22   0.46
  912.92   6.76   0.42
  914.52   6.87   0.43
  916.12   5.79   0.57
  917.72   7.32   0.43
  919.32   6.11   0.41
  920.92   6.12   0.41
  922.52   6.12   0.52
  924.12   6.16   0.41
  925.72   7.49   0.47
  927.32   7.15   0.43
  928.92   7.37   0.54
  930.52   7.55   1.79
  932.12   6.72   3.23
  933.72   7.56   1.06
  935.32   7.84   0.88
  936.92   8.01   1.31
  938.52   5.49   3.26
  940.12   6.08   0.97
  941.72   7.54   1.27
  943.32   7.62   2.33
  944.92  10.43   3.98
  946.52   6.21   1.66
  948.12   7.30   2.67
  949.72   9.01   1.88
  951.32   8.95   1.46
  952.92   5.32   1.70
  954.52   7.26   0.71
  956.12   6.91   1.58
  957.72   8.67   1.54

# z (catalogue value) 0.27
